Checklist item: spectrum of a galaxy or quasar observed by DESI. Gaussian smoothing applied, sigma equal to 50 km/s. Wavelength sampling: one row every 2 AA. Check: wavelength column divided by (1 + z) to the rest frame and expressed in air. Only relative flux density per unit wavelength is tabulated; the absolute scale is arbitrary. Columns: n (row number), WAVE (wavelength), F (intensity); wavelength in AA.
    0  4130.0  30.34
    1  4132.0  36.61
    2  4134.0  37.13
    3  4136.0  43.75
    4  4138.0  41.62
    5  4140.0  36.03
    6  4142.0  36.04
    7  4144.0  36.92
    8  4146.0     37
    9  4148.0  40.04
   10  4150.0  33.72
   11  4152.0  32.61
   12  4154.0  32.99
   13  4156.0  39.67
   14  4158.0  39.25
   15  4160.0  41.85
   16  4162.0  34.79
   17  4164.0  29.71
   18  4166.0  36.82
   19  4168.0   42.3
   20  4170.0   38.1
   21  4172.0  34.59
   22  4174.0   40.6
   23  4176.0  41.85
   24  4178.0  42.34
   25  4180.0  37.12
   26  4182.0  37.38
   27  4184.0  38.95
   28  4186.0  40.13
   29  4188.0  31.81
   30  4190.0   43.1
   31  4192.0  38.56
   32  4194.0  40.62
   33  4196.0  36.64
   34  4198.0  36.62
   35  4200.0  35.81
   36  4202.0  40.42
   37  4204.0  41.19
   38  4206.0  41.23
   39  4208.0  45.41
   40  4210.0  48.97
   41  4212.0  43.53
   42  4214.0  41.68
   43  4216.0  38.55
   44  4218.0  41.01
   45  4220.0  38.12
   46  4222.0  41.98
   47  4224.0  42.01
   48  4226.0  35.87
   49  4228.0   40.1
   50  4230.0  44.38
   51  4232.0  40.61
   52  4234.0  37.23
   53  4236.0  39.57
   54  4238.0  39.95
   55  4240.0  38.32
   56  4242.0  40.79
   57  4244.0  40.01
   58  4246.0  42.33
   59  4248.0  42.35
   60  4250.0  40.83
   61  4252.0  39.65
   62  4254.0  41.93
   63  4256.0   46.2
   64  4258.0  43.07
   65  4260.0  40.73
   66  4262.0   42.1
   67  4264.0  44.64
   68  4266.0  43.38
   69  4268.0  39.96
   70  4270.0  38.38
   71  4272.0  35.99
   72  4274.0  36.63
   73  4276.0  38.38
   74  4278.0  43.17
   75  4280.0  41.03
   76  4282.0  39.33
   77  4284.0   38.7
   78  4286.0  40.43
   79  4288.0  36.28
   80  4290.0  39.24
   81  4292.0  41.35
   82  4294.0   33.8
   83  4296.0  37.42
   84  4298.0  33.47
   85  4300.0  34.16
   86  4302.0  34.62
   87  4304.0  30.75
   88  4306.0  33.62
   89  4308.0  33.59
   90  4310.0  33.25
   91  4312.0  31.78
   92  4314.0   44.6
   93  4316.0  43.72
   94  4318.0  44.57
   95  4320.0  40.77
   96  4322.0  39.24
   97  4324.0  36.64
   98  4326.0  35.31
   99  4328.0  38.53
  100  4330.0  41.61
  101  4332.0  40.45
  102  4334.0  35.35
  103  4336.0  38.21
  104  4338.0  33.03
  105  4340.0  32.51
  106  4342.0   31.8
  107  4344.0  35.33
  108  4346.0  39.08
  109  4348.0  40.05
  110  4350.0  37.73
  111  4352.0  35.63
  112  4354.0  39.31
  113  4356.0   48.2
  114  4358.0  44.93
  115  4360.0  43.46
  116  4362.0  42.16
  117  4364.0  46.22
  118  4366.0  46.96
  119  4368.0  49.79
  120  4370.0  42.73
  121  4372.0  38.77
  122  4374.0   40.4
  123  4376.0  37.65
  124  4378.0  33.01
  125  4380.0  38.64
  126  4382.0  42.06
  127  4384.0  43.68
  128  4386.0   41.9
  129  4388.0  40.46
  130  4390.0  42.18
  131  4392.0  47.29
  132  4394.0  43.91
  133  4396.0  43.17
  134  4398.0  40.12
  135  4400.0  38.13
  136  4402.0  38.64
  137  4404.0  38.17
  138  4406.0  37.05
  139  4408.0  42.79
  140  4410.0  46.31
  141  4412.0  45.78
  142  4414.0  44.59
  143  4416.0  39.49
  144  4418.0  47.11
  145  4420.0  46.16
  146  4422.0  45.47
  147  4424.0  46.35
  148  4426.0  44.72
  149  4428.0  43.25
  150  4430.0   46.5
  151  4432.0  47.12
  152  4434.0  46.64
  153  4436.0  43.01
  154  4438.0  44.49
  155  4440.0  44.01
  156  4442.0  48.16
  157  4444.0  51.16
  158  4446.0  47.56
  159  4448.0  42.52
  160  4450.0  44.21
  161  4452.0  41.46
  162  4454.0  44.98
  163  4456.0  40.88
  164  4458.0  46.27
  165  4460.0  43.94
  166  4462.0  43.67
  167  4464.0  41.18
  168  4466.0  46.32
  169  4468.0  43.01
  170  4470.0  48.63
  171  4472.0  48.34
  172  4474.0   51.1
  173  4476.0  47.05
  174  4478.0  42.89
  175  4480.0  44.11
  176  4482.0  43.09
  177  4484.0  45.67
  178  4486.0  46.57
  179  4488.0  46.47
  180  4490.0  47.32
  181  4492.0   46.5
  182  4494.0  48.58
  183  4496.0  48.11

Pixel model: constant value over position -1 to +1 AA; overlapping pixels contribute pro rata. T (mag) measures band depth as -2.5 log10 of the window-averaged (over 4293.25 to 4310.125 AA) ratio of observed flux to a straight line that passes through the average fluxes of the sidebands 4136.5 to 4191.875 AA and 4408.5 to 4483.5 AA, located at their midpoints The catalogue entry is 0.22 mag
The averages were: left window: 37.7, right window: 45.2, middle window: 33.9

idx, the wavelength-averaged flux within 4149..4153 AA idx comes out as 33.2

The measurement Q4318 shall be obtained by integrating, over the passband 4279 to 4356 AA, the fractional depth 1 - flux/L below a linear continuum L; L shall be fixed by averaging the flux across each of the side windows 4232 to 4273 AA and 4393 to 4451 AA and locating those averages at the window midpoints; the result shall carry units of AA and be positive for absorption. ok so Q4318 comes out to 8.5 AA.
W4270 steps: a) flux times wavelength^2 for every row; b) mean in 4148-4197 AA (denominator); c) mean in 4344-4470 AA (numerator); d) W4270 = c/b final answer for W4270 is 1.27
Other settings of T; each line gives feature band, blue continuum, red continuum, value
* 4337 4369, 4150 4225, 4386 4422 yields 0.04 mag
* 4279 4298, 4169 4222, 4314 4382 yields 0.04 mag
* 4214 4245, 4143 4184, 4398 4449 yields -0.02 mag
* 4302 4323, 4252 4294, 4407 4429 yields 0.11 mag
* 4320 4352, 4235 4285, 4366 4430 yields 0.13 mag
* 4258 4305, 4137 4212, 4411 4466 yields 0.07 mag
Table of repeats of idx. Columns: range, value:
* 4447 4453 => 42.7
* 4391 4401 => 42.5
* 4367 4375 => 42.9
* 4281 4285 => 39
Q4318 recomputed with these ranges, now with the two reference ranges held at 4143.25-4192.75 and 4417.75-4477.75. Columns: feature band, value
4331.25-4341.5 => 1.64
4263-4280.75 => 0.18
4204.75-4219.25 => -1.45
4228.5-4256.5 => -0.80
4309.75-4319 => 0.37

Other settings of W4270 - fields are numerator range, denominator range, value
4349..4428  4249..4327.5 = 1.14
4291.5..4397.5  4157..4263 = 1.04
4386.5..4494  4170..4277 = 1.22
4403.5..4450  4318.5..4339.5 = 1.23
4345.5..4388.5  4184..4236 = 1.11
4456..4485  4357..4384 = 1.12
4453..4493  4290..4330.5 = 1.32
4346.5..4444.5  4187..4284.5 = 1.14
